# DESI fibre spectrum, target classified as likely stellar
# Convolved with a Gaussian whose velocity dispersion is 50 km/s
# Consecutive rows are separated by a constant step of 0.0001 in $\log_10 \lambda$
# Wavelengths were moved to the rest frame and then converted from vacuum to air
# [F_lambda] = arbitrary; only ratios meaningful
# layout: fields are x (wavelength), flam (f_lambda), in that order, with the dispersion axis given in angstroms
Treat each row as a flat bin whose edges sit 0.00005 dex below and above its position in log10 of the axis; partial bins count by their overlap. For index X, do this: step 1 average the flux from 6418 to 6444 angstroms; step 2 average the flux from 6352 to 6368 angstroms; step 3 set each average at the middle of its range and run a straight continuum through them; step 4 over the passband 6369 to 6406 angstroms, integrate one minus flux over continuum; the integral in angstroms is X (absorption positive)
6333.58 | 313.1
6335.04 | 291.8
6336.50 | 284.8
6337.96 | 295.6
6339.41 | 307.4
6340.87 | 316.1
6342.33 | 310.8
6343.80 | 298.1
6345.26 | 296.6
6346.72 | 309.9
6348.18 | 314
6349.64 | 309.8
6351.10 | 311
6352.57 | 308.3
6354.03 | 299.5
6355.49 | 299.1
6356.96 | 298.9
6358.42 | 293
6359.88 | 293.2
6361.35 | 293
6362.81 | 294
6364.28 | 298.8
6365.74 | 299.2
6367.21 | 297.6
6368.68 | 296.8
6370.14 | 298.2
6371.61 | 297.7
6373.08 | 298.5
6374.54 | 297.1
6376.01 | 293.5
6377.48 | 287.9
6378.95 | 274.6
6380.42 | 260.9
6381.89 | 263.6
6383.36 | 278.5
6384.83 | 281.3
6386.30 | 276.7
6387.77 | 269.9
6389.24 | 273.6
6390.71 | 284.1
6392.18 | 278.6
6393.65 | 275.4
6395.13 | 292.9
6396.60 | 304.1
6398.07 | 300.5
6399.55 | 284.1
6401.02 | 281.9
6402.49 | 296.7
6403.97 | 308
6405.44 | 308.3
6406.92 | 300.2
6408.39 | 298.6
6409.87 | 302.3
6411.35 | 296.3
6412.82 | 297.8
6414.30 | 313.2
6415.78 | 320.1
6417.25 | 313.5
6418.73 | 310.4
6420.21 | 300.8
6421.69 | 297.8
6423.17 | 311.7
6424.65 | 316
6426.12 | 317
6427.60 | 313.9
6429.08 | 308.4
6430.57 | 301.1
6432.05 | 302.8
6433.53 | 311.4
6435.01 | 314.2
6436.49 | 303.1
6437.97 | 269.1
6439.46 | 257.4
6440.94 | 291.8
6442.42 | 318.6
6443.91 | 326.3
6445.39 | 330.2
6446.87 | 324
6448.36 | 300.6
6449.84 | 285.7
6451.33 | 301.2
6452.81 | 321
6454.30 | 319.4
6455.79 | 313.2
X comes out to 1.6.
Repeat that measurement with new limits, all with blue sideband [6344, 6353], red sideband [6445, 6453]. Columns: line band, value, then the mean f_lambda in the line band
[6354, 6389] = 2.18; 289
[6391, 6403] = 0.75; 289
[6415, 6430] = -0.11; 311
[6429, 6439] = 0.29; 299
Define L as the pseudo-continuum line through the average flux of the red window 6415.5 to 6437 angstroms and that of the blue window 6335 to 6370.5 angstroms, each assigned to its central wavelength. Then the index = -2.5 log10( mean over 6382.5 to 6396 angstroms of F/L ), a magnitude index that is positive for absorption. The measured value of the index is 0.10 mag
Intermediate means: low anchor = 301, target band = 279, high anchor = 309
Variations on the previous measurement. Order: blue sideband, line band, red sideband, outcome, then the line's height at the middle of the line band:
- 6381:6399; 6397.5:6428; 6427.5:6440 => -0.05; 290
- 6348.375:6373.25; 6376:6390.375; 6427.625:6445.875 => 0.09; 300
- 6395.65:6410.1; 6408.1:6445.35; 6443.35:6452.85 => 0.00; 306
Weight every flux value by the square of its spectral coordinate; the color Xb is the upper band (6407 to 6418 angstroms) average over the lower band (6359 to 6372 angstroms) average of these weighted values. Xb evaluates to 1.05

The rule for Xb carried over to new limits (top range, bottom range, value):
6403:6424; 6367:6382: 1.07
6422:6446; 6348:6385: 1.06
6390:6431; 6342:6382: 1.03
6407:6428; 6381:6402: 1.10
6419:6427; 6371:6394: 1.11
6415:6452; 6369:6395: 1.10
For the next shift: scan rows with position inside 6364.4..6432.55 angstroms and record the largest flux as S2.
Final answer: 320.1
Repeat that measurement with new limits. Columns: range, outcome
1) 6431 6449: 330.2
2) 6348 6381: 314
